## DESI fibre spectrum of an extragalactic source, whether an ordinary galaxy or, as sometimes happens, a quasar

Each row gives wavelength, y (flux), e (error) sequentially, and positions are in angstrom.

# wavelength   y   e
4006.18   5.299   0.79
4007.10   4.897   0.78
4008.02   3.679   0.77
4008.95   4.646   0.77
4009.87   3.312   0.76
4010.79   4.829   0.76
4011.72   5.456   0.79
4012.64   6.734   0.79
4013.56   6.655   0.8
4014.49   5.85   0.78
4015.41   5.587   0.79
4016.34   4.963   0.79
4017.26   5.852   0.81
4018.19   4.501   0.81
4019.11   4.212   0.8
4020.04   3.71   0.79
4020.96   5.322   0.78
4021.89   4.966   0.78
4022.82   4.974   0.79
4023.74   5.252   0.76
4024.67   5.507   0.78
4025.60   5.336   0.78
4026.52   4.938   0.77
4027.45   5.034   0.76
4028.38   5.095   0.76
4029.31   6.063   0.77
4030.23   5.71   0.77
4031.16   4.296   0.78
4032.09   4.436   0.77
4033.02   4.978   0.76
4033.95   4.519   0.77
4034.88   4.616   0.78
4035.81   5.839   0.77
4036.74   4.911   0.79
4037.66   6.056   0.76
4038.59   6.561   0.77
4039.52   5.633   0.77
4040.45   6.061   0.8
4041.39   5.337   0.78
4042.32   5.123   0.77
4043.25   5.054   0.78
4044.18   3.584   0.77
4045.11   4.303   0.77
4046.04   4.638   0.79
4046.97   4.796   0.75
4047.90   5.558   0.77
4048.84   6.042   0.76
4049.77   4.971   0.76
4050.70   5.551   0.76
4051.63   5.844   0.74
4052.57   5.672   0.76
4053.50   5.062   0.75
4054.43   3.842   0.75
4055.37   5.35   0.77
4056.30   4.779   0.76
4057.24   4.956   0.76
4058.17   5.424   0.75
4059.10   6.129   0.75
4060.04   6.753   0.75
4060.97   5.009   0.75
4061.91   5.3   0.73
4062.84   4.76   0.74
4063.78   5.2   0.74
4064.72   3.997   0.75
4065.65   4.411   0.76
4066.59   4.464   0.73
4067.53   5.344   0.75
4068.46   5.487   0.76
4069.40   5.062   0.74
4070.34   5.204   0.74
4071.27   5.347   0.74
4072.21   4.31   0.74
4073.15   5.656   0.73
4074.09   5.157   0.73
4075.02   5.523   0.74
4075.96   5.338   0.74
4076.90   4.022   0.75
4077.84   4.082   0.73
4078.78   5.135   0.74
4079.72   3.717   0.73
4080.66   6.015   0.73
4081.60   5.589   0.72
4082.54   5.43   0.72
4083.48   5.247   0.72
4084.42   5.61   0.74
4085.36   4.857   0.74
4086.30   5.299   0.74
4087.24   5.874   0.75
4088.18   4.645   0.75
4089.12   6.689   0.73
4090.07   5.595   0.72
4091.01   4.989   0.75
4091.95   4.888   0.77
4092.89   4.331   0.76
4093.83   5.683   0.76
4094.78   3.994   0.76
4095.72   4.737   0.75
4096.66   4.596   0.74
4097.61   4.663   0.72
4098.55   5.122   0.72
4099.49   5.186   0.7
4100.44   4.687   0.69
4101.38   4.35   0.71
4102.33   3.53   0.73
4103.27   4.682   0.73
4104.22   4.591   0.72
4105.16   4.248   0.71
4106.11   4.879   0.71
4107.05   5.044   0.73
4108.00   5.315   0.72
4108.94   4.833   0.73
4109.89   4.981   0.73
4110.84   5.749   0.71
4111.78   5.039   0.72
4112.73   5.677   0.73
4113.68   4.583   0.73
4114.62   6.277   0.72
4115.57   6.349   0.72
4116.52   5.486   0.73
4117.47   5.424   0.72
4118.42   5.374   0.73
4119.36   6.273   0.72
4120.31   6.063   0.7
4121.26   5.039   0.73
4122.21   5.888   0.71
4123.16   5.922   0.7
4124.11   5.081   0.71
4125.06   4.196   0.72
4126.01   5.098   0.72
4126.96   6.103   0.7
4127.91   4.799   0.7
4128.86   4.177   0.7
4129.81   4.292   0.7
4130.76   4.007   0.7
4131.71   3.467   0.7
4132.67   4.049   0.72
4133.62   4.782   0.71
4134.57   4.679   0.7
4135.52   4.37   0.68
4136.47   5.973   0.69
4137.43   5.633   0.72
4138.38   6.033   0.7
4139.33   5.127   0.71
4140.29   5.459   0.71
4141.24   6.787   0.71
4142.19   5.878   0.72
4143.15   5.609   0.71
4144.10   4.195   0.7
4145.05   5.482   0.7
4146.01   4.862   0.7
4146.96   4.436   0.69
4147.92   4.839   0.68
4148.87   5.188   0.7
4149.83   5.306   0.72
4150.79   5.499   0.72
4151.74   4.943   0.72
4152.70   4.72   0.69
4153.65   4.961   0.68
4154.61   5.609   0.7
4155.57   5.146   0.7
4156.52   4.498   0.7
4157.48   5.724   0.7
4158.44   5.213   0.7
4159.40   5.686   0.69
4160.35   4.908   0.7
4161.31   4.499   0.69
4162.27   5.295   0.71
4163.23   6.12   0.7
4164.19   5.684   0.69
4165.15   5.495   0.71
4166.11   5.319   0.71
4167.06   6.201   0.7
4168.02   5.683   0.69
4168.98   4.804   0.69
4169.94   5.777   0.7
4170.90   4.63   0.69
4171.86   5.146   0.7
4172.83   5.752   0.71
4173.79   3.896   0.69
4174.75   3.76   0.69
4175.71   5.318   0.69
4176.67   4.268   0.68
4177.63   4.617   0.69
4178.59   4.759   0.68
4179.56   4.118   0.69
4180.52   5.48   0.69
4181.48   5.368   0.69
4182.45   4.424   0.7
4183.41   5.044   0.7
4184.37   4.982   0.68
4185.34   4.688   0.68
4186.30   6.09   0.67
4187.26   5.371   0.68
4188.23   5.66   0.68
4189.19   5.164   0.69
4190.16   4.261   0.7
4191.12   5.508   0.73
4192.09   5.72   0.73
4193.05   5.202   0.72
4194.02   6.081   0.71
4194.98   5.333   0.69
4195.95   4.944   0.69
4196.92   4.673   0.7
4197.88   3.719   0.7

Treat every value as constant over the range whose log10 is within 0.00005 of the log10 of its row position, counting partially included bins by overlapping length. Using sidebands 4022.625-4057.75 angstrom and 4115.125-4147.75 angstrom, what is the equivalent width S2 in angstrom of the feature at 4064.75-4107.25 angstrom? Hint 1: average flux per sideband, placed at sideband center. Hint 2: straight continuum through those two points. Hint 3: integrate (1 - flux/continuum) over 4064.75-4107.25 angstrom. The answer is 1.8 angstrom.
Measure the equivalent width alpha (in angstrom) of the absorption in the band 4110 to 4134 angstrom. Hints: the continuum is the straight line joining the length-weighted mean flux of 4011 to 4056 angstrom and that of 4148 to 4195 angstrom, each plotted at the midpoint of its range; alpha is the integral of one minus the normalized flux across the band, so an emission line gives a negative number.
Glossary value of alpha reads 0.1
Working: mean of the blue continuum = 5.21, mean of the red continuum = 5.16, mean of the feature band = 5.16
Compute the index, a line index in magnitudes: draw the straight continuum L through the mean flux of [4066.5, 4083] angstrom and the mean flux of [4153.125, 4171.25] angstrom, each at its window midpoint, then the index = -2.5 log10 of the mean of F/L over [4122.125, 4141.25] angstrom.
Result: 0.05 mag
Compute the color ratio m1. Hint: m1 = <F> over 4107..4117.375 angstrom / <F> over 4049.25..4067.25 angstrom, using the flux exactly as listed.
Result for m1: 1.1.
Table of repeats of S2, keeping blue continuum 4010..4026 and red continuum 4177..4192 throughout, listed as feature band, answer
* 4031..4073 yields 0.5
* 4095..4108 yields 1.2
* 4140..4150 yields -0.4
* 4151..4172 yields -0.9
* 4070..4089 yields 0.1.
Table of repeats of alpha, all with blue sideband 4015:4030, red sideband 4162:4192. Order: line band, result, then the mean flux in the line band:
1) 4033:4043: -0.67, 5.43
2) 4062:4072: 0.34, 4.93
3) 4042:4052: 0.12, 5.04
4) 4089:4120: 0.21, 5.07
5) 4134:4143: -0.75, 5.54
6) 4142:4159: 0.04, 5.1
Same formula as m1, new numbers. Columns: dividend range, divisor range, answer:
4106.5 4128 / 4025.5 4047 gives 1.06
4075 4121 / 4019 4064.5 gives 0.99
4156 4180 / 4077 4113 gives 1.02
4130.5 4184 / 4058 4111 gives 1.01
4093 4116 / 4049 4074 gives 0.96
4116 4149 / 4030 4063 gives 0.99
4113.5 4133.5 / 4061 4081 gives 1.04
